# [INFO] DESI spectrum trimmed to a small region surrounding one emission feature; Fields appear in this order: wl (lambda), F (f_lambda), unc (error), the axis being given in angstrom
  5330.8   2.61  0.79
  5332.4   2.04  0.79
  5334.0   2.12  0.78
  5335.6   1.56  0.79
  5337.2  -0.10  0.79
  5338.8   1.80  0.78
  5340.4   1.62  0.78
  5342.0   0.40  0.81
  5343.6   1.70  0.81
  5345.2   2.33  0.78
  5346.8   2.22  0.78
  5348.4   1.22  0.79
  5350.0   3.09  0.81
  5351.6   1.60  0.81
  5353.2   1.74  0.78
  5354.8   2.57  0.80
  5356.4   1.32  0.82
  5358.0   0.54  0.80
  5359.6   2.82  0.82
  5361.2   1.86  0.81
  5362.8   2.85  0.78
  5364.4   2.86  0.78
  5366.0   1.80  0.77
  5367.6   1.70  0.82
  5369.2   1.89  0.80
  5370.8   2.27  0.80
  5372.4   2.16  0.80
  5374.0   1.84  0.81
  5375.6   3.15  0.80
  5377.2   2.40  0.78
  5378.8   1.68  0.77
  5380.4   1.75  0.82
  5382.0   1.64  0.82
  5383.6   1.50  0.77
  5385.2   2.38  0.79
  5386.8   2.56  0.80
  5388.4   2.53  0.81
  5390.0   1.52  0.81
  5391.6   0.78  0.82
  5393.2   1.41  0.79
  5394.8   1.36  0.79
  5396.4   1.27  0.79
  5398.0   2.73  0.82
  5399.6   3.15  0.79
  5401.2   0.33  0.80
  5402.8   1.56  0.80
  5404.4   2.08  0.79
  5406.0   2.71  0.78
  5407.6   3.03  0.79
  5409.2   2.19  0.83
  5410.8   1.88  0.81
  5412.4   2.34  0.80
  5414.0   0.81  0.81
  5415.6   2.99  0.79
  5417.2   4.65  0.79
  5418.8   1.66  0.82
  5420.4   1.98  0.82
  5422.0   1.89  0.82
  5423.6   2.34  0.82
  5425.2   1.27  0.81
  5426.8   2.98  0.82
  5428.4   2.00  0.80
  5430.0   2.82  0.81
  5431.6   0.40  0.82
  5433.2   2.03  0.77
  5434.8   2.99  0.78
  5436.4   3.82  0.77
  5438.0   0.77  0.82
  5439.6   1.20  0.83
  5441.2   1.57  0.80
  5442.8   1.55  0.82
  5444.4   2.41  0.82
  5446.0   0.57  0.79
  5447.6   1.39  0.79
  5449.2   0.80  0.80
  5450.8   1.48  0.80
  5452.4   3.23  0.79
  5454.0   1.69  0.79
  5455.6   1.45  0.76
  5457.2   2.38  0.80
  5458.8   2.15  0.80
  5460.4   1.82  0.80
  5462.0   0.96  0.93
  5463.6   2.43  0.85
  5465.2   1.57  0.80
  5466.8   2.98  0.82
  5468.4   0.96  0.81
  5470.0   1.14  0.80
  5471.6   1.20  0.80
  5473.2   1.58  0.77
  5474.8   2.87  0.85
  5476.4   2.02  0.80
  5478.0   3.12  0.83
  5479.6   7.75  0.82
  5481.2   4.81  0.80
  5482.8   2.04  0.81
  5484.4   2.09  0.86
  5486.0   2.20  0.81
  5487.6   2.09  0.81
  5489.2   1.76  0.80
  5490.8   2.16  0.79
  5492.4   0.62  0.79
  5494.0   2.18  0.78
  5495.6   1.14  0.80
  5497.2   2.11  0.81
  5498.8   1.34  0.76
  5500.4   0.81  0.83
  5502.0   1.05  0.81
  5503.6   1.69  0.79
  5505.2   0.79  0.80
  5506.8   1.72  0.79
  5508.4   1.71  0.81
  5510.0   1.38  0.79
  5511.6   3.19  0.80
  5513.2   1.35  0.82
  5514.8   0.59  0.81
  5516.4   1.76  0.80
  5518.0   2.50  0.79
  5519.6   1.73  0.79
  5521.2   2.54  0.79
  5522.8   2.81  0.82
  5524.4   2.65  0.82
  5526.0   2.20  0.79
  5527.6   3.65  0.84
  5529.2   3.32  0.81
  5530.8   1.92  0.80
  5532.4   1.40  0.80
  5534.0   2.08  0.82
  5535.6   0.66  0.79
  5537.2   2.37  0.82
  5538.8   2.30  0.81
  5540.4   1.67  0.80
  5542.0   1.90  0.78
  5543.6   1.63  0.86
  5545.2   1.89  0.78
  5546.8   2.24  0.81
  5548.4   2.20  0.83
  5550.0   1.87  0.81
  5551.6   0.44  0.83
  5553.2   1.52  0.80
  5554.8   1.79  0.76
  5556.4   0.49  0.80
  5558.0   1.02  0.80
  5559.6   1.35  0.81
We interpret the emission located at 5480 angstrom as H-beta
